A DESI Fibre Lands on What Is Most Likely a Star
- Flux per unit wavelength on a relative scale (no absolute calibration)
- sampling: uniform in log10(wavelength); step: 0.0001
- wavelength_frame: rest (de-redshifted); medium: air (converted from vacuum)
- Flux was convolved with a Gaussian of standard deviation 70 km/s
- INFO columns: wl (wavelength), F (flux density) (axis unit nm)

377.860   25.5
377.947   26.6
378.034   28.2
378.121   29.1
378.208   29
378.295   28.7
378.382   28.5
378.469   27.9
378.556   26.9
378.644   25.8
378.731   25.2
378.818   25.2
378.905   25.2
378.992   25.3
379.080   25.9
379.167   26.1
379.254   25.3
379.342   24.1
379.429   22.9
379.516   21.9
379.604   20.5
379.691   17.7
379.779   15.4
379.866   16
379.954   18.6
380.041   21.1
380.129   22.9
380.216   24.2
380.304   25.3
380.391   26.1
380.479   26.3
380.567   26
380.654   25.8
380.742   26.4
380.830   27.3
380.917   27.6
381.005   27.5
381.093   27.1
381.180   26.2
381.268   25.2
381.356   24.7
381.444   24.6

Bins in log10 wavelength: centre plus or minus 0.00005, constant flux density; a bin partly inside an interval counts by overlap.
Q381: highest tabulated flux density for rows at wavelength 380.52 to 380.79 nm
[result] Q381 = 26.4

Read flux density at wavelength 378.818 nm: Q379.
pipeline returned 25.2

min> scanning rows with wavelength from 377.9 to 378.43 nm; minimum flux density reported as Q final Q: 26.6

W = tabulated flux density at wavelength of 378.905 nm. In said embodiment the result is 25.2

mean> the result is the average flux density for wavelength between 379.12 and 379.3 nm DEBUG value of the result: 25.7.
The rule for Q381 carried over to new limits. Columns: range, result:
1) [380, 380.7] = 26.3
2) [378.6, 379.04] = 25.8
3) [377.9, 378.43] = 29.1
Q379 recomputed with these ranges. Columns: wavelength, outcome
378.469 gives 27.9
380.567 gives 26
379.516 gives 21.9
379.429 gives 22.9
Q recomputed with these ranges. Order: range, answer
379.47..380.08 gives 15.4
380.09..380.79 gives 22.9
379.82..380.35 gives 16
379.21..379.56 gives 21.9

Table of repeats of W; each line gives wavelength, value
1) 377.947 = 26.6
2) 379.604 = 20.5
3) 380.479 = 26.3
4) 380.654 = 25.8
